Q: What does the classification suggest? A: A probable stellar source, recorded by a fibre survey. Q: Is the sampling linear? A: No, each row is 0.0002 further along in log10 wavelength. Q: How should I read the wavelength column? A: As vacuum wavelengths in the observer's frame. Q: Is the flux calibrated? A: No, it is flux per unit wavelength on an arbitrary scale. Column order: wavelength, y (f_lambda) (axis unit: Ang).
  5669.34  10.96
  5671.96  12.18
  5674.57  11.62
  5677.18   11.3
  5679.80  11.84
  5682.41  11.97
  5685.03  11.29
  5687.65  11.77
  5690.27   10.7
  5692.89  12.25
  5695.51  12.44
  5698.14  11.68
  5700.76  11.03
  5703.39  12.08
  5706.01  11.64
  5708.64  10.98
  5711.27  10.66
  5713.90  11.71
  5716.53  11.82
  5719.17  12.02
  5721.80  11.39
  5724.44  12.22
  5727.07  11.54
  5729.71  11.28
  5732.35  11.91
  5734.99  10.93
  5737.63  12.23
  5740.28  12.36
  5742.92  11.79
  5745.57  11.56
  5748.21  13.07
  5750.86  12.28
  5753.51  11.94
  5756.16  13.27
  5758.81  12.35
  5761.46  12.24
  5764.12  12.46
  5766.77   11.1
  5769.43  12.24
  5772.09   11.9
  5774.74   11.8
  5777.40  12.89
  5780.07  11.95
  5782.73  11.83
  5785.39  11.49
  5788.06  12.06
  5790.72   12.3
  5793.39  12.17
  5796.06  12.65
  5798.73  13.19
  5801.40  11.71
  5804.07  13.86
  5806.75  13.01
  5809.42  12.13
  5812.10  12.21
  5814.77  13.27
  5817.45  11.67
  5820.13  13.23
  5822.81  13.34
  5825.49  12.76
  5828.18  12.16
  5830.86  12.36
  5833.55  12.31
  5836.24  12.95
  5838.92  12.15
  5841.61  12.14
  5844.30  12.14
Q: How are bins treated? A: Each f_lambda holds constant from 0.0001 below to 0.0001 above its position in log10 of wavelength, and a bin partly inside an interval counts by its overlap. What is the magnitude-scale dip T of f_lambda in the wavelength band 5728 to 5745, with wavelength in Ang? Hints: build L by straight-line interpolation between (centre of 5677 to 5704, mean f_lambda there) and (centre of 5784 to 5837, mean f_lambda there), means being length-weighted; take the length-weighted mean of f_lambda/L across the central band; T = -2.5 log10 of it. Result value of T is 0.02 mag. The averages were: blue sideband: 11.7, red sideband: 12.5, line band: 11.7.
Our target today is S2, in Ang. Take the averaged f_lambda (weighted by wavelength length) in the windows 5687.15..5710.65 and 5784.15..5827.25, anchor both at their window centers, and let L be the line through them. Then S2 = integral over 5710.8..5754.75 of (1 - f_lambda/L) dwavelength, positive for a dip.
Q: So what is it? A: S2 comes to 0.25 Ang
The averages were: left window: 11.6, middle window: 11.8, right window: 12.6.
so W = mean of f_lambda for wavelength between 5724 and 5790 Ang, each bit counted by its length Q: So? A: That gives 12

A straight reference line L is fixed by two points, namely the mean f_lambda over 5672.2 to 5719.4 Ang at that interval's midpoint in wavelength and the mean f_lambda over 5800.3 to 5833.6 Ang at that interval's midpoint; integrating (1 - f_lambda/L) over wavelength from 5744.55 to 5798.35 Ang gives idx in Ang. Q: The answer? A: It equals 0.2 Ang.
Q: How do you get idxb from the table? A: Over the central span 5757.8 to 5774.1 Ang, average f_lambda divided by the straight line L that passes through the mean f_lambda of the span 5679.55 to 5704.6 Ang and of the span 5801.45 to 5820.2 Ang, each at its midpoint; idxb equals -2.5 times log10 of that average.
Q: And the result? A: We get 0.02 mag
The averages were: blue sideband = 11.7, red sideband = 12.7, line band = 12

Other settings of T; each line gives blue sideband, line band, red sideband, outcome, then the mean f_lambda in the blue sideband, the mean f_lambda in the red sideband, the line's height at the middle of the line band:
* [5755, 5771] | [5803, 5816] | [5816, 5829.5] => -0.028 mag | 12.3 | 12.6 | 12.5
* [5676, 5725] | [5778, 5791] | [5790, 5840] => 0.035 mag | 11.6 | 12.6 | 12.3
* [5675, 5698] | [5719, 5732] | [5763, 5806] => 0.021 mag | 11.7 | 12.2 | 11.9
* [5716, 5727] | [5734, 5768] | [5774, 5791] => -0.019 mag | 11.8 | 12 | 11.9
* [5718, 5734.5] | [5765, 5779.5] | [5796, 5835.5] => 0.017 mag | 11.7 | 12.7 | 12.2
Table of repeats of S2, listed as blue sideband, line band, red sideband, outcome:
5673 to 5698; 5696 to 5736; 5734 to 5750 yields 1.07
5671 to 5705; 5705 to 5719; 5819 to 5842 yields 0.53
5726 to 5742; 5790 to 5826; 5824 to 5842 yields -1.29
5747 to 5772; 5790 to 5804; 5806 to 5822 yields -0.04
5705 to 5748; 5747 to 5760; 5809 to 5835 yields -0.72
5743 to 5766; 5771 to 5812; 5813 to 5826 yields 0.97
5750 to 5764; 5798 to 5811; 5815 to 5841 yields -0.24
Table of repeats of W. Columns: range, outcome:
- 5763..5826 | 12.4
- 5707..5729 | 11.5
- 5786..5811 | 12.5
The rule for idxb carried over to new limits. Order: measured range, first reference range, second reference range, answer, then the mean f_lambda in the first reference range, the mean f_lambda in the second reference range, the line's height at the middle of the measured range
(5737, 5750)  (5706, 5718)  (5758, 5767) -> -0.033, 11.3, 12.1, 11.8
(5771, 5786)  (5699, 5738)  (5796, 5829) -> 0.026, 11.6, 12.7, 12.3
